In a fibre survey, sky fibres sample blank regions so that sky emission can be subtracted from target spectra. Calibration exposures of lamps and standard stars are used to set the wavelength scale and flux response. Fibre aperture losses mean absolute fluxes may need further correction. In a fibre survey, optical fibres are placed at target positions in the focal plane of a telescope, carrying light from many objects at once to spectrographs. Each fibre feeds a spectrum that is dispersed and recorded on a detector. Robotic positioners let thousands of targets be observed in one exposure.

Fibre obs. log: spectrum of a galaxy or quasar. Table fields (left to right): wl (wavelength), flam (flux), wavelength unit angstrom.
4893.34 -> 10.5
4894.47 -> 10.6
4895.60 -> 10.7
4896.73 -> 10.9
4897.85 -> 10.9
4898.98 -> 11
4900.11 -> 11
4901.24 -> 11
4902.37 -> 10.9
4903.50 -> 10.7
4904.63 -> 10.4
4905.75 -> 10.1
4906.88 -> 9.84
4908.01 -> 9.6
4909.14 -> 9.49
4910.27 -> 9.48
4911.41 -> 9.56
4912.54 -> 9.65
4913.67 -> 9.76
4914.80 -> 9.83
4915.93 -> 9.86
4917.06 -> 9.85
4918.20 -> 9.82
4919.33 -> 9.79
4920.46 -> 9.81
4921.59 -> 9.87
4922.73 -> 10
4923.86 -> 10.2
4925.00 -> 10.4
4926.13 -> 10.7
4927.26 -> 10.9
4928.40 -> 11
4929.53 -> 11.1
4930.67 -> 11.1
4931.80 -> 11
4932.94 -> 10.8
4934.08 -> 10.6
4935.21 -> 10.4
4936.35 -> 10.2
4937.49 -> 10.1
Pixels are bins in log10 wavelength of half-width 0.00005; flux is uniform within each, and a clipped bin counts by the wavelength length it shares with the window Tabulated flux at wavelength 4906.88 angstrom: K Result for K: 9.84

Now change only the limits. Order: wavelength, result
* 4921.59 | 9.87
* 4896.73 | 10.9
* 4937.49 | 10.1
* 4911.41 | 9.56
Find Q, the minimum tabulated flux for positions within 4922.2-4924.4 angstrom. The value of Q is 10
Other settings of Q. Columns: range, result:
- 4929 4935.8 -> 10.4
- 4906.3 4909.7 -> 9.49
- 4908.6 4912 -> 9.48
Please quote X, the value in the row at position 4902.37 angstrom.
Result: 10.9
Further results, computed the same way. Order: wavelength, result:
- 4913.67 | 9.76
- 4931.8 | 11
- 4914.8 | 9.83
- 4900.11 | 11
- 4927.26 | 10.9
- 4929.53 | 11.1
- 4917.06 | 9.85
